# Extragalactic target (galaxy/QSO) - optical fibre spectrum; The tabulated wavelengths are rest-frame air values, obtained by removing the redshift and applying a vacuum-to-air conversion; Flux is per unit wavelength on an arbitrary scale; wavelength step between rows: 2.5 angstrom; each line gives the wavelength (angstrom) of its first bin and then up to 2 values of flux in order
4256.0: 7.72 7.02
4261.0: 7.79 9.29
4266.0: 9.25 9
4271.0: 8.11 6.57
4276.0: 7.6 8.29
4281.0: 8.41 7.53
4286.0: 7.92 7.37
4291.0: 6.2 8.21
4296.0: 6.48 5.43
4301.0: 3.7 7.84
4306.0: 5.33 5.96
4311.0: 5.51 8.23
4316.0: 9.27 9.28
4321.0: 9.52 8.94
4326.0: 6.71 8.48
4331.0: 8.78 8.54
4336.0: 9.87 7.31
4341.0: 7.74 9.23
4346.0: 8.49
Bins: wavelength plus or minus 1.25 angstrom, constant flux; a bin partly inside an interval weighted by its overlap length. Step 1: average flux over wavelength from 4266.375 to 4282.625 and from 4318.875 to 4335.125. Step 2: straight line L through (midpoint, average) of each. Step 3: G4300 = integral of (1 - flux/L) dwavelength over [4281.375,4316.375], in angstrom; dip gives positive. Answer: 6.4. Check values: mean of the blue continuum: 8.05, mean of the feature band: 6.76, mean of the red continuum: 8.57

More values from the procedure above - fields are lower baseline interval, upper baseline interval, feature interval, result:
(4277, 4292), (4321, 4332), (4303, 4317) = 1.99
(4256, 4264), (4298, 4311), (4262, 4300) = -4.70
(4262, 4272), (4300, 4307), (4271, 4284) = 0.37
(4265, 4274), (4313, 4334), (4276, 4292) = 1.49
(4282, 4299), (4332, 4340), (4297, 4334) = 2.52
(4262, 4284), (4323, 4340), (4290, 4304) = 3.47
